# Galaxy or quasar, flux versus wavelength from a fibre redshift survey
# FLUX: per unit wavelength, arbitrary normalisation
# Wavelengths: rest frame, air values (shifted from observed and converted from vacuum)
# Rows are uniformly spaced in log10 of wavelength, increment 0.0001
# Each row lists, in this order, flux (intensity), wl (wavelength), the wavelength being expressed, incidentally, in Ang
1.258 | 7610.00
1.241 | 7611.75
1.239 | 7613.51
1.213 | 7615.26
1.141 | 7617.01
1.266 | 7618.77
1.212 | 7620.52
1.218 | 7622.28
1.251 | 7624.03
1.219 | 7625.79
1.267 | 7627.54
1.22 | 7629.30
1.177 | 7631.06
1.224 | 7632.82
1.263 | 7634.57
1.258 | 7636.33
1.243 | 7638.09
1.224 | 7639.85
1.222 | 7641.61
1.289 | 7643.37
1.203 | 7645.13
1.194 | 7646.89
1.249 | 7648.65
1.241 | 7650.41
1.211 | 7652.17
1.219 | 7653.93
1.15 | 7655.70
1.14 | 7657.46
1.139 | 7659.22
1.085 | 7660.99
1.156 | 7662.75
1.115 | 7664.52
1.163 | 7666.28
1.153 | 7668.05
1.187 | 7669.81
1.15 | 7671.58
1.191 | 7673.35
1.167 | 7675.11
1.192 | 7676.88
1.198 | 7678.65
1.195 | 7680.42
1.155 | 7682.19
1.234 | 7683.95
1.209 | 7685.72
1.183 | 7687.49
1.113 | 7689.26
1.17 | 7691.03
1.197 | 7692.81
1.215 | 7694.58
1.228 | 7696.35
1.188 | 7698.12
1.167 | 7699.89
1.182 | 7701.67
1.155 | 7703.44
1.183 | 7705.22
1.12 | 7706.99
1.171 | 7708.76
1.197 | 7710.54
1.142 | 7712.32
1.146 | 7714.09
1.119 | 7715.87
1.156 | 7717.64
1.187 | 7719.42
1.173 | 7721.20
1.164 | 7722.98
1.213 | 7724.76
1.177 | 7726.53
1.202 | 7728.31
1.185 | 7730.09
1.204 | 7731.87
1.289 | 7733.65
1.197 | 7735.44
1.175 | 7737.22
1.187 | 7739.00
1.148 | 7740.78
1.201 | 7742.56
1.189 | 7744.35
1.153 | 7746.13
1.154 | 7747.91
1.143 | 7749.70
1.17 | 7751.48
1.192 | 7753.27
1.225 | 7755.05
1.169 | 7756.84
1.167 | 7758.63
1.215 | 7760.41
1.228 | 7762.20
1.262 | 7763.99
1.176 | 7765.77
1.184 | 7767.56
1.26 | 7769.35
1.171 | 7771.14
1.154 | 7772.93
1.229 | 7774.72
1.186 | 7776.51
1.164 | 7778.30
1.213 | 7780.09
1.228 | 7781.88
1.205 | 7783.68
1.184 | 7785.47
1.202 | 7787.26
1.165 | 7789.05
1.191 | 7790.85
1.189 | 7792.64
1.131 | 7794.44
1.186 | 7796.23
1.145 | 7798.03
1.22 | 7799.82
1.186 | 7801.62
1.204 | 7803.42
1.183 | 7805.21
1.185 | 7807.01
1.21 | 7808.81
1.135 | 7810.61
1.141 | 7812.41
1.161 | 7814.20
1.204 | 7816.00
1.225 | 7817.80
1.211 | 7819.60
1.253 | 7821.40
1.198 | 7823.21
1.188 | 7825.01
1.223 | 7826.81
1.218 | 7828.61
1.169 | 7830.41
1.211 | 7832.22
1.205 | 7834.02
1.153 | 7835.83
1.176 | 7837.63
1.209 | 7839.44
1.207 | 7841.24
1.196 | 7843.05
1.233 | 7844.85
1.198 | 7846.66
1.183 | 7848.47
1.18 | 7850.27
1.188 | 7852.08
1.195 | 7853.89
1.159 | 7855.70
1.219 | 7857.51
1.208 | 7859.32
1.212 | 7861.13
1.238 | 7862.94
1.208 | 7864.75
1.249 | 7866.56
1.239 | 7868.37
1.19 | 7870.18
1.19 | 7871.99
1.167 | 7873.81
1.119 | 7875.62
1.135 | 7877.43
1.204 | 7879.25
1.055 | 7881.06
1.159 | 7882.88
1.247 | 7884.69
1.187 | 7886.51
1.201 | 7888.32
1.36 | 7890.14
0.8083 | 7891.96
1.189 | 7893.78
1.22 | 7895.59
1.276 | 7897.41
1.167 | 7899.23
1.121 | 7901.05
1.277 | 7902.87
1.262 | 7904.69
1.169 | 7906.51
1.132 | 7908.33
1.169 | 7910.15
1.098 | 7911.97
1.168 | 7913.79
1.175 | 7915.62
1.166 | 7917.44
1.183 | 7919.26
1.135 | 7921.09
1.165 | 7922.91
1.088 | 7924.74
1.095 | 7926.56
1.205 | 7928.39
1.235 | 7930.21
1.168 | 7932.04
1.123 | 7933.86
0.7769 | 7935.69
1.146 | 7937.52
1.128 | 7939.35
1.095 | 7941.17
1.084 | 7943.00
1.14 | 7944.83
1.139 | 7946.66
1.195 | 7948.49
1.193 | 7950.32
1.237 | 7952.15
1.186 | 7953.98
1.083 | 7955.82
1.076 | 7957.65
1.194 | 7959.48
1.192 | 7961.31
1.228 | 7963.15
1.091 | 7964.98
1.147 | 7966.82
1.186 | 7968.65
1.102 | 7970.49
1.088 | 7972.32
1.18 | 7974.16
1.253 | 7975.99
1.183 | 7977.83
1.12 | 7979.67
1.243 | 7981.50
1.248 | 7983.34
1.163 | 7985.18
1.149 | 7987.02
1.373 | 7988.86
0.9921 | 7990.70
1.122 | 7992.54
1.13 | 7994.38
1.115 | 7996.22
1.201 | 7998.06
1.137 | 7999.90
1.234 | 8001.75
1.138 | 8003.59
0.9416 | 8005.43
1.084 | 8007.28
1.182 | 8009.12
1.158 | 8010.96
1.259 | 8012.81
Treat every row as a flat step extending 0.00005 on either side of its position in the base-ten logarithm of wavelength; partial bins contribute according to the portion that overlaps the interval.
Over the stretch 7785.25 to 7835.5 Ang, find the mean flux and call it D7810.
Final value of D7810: 1.19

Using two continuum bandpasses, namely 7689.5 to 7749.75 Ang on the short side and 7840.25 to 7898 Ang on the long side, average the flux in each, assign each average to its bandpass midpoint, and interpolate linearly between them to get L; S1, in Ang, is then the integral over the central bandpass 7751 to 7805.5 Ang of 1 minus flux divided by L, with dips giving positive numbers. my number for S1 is -0.5 Ang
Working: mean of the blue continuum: 1.18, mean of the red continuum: 1.19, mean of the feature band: 1.19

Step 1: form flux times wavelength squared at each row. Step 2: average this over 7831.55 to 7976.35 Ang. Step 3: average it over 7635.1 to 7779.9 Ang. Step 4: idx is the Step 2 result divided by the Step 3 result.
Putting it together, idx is 1.03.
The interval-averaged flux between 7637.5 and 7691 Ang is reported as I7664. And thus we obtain 1.19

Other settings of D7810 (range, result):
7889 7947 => 1.15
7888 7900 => 1.17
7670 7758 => 1.18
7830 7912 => 1.19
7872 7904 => 1.17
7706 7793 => 1.19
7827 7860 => 1.2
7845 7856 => 1.19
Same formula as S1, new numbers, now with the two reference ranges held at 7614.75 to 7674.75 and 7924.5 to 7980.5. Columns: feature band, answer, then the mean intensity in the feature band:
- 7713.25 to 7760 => 0.11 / 1.18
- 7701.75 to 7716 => 0.37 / 1.16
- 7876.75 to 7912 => -0.65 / 1.17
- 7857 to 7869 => -0.68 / 1.22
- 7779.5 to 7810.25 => -0.44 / 1.19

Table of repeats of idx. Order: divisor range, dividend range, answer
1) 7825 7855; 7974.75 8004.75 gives 1.02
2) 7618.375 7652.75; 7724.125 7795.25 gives 1.00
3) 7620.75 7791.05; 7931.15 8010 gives 1.03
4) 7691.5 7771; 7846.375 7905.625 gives 1.04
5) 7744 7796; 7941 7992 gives 1.03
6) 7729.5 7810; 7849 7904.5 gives 1.02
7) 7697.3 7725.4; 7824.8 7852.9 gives 1.06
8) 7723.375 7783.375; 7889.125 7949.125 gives 1.00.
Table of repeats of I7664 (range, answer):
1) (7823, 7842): 1.2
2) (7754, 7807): 1.19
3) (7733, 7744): 1.2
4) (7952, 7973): 1.15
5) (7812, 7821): 1.2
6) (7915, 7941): 1.13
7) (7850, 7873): 1.21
